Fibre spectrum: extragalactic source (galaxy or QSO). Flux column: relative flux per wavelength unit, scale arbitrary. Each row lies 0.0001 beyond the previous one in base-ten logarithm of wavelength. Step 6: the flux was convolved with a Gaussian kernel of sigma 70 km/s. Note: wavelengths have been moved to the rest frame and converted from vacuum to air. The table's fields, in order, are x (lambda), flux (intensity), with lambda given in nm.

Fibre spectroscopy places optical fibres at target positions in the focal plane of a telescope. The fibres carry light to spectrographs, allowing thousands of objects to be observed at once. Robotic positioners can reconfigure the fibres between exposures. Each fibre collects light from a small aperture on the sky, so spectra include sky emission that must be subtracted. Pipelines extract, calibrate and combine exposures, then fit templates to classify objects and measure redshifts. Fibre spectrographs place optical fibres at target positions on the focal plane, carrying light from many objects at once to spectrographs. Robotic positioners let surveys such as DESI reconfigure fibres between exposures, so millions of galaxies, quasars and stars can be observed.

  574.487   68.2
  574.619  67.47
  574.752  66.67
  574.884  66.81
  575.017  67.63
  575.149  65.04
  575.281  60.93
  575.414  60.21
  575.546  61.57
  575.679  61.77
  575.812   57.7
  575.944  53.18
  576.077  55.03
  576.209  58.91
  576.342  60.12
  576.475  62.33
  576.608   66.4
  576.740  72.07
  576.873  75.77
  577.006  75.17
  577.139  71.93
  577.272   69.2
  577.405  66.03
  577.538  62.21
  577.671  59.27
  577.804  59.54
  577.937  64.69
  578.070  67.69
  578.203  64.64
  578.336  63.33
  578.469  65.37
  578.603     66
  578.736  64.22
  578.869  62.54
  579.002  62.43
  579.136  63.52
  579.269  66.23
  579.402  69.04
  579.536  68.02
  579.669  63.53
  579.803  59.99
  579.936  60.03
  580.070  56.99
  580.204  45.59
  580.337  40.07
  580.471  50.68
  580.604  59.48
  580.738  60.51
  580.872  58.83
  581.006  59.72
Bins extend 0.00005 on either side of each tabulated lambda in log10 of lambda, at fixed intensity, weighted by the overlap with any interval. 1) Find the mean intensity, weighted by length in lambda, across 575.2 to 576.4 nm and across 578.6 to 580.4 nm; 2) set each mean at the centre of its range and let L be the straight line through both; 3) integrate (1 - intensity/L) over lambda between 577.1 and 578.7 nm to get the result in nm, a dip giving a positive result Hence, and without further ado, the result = -0.14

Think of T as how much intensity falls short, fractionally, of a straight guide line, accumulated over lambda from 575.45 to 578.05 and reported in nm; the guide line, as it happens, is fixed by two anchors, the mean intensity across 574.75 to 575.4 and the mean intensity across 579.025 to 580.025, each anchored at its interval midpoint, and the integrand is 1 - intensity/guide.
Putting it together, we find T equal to 0.03 nm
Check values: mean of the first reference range 64.9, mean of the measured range 63.9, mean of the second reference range 64.1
